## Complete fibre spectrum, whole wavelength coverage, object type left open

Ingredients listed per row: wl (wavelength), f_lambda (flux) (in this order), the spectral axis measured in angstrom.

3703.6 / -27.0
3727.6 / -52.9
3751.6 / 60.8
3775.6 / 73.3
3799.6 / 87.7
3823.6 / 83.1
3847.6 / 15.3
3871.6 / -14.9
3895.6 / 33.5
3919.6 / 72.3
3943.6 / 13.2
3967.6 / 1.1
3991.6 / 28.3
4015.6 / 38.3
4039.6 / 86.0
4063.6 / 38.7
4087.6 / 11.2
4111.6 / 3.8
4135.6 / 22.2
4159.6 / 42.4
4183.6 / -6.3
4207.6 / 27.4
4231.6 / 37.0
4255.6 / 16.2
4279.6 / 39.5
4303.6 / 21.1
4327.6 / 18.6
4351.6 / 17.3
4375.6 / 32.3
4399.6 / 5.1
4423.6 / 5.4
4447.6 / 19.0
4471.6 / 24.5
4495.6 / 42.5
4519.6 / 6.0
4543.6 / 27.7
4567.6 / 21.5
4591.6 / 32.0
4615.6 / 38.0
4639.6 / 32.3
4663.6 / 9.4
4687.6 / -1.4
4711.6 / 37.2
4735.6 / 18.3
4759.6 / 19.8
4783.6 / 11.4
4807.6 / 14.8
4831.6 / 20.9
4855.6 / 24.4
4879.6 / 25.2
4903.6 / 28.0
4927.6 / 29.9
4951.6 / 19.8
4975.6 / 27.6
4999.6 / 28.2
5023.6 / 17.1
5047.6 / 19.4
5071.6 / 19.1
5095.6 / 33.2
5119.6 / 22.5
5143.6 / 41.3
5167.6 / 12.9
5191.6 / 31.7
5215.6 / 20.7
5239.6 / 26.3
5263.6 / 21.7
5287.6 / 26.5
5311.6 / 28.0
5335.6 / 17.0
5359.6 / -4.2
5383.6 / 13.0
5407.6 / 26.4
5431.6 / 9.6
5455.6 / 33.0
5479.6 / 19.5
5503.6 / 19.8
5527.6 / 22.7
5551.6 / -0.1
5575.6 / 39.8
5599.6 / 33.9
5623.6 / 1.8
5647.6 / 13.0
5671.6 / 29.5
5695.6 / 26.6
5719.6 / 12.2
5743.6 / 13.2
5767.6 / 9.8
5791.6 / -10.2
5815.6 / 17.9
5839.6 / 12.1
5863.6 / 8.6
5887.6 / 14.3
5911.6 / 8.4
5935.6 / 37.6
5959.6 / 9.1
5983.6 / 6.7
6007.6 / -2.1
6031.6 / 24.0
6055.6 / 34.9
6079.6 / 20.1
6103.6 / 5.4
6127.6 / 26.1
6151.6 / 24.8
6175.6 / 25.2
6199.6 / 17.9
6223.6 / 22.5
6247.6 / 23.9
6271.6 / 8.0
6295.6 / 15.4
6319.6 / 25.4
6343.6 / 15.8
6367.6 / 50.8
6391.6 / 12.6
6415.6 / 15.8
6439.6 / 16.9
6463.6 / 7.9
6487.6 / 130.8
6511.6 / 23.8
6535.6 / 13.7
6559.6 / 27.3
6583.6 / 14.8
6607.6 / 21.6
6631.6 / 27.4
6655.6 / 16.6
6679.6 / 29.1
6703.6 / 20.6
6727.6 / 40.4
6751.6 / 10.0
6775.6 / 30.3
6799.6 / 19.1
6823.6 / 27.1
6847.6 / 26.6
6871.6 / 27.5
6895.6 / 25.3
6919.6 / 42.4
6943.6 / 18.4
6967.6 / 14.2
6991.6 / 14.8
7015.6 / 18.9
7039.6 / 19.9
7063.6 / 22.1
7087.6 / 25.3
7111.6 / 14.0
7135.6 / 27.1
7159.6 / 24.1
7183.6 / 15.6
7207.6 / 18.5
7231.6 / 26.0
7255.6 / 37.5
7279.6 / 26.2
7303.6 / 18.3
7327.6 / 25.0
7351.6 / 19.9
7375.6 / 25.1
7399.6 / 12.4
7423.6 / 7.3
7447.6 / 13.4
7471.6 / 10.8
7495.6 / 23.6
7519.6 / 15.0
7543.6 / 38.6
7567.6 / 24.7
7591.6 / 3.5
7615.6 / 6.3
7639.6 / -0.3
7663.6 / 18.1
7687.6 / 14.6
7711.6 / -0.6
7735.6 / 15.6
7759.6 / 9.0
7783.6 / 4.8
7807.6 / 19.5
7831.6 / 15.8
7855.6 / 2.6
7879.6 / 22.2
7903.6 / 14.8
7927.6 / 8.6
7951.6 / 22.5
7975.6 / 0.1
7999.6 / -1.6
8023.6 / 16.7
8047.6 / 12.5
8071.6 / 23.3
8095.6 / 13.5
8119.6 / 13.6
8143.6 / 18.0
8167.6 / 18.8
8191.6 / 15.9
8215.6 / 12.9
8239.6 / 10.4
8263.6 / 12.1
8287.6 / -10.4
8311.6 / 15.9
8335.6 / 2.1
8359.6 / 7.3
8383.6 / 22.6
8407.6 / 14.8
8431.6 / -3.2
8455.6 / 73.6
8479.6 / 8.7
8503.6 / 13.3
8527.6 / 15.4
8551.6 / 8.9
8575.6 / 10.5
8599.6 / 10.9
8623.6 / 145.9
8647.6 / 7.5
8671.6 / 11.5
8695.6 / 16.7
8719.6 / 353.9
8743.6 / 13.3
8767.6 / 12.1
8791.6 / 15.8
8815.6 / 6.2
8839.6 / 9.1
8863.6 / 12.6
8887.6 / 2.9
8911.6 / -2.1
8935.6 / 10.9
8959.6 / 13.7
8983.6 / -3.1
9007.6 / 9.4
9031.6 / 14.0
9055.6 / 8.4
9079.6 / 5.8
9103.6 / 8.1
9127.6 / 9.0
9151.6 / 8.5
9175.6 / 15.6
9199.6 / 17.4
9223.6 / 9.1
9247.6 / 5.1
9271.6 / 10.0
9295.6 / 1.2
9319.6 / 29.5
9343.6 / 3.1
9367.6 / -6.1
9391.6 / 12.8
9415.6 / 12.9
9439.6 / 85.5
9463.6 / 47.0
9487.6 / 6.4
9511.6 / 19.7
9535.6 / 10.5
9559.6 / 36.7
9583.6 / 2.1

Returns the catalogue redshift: 0.74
